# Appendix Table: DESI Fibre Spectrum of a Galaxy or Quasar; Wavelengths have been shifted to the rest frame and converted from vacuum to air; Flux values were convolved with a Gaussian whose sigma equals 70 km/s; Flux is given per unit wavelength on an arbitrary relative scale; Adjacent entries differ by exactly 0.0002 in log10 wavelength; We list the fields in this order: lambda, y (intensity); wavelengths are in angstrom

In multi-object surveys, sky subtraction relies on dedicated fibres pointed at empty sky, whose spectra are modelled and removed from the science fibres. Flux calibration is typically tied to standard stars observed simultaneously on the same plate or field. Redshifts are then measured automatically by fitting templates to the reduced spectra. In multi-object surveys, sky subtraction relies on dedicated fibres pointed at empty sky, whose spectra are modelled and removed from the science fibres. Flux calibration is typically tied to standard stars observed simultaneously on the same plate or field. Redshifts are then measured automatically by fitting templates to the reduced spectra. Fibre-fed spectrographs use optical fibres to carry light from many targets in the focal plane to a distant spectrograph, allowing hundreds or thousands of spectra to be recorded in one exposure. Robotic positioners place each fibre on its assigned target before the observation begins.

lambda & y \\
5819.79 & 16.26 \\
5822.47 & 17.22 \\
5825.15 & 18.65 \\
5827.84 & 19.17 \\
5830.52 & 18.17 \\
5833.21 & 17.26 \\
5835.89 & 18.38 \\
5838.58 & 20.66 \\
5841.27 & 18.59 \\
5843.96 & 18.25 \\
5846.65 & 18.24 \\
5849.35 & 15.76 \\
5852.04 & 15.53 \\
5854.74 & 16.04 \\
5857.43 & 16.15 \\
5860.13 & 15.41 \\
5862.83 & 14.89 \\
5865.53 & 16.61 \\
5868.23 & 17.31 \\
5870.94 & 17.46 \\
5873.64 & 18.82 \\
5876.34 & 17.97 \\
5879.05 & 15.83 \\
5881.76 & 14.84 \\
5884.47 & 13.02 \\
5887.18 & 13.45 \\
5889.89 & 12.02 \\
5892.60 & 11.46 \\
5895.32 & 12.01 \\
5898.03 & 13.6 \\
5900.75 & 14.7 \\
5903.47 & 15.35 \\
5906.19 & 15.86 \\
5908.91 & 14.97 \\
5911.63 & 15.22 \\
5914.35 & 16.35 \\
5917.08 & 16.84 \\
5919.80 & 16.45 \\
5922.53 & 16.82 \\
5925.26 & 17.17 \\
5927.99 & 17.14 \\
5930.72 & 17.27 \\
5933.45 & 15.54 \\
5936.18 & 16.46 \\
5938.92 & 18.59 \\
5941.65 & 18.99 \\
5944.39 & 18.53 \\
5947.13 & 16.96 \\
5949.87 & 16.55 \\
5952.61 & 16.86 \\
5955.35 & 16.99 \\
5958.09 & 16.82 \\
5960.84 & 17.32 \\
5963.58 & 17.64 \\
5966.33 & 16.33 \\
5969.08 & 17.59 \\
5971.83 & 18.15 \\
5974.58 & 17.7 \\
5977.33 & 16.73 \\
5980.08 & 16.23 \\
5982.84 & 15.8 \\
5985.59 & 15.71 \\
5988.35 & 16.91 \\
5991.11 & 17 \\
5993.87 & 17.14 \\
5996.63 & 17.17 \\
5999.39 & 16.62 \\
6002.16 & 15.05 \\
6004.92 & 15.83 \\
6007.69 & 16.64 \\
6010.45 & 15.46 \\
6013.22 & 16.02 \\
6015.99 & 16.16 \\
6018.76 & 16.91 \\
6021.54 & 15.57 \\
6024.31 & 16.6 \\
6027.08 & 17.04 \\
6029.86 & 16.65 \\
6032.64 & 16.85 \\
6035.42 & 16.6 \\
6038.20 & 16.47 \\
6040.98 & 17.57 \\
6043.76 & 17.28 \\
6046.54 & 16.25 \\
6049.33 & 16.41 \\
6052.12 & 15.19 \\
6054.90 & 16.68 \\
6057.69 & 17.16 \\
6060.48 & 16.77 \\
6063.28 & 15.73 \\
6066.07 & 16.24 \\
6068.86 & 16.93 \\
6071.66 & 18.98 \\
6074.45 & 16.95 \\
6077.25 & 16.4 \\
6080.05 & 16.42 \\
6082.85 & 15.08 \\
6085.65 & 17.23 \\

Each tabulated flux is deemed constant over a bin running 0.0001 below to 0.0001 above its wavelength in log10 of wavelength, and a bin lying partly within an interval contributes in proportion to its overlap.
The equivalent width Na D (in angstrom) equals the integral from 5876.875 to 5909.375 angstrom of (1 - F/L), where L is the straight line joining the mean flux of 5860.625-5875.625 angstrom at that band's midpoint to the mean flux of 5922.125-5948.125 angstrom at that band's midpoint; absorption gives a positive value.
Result 5.9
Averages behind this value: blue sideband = 17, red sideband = 17.4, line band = 14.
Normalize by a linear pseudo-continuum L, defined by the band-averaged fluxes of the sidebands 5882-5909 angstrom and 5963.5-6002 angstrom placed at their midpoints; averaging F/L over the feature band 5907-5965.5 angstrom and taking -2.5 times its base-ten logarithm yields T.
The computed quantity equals -0.12 mag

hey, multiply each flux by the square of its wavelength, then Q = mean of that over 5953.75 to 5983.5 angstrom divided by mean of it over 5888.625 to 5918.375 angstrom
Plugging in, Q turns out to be 1.2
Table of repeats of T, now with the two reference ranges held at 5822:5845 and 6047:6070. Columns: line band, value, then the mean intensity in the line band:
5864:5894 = 0.18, 15.3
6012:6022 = 0.04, 16.2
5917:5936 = 0.06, 16.7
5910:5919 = 0.10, 16.1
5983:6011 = 0.04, 16.4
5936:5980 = 0.00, 17.4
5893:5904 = 0.30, 13.6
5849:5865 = 0.17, 15.7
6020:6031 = 0.01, 16.5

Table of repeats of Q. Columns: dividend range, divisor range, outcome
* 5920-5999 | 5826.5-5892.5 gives 1.07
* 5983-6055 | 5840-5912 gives 1.11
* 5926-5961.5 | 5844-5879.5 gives 1.06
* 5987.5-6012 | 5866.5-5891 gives 1.09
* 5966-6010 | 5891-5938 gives 1.10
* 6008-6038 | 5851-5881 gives 1.05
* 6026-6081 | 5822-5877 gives 1.03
